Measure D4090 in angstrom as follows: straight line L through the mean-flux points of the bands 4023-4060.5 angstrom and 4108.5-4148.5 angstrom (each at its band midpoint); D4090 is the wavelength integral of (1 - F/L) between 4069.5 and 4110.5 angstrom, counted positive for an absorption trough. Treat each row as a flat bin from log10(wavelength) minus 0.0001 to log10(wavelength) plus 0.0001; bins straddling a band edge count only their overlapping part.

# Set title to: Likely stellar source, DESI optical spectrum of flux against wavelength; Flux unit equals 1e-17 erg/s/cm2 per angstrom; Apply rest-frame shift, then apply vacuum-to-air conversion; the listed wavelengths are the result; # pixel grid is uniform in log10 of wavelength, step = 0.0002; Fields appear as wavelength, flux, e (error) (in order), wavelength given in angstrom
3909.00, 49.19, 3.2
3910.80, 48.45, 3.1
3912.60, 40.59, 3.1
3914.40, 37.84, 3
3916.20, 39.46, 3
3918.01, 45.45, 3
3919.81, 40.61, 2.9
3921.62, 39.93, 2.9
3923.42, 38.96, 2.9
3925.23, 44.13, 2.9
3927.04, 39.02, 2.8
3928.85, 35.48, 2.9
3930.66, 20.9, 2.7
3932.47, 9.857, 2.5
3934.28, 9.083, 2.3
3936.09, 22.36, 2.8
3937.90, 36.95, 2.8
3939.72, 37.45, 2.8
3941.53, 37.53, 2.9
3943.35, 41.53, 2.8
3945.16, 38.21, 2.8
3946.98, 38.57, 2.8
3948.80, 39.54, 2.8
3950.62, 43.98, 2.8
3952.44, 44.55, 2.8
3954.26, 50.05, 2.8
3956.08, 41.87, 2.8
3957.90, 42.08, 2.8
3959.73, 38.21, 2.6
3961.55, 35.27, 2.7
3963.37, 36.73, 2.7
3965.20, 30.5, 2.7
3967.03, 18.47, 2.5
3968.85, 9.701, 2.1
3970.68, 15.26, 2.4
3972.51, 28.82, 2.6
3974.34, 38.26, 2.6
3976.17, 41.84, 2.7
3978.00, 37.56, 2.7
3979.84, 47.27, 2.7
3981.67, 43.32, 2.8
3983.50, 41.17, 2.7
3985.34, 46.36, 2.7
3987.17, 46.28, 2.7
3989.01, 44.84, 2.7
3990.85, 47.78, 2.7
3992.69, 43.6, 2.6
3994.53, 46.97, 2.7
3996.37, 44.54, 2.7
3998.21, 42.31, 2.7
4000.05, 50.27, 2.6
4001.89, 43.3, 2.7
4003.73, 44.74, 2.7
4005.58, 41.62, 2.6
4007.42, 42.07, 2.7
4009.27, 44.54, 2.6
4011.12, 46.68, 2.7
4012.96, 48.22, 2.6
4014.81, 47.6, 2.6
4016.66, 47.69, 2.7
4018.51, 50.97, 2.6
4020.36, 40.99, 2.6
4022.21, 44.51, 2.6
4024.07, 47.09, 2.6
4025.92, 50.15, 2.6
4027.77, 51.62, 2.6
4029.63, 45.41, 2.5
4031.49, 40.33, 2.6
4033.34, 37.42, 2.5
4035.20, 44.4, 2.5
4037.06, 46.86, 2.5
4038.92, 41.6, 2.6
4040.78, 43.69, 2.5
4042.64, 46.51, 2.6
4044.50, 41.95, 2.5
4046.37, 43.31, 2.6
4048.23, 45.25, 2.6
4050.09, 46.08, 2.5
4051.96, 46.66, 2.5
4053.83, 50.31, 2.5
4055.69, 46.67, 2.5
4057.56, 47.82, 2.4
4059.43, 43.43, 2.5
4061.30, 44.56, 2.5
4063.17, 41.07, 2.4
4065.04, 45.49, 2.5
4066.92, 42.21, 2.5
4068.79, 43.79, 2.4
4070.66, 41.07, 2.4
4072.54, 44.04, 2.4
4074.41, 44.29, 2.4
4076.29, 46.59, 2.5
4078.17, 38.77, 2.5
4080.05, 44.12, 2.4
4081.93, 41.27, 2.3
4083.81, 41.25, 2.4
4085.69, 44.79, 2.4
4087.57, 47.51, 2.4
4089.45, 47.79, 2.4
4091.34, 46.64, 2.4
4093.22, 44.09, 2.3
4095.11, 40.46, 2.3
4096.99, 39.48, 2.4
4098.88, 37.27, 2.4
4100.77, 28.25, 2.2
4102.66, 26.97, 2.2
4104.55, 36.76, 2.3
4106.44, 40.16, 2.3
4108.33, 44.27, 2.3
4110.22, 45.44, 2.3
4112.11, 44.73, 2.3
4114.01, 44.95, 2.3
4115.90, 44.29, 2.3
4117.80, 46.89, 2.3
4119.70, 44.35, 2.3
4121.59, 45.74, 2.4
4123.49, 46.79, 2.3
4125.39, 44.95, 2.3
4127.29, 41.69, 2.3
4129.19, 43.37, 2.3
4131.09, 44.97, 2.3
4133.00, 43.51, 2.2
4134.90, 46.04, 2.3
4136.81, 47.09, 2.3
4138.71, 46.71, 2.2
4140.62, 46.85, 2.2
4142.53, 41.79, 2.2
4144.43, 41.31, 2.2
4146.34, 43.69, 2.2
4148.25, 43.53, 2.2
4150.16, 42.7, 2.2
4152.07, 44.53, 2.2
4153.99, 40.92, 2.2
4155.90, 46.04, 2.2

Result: 3.30 angstrom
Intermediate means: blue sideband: 45.3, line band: 41.4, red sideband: 44.7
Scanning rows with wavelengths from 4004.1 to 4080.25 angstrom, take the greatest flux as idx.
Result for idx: 51.62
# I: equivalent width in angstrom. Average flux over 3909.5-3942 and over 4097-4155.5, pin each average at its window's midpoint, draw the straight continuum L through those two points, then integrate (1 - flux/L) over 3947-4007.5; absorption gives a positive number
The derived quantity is -4.6 angstrom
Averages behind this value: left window 34.8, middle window 39.6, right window 42.7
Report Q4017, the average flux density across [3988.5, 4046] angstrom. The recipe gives 45.1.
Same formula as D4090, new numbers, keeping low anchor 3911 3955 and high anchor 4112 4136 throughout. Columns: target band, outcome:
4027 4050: -1.7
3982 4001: -3.1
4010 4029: -3.4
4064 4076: -0.3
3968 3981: 2.3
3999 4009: -1.2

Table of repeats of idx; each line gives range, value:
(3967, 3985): 47.27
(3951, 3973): 50.05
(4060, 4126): 47.79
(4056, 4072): 47.82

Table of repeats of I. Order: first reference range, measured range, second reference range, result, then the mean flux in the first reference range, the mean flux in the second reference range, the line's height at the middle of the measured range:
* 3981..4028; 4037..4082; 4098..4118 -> -1.9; 45.7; 39.8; 42.5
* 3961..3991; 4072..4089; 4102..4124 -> -1.1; 35.6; 42.7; 41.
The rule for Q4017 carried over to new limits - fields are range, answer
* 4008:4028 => 47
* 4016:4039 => 45.4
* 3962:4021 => 40.6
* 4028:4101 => 43.6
